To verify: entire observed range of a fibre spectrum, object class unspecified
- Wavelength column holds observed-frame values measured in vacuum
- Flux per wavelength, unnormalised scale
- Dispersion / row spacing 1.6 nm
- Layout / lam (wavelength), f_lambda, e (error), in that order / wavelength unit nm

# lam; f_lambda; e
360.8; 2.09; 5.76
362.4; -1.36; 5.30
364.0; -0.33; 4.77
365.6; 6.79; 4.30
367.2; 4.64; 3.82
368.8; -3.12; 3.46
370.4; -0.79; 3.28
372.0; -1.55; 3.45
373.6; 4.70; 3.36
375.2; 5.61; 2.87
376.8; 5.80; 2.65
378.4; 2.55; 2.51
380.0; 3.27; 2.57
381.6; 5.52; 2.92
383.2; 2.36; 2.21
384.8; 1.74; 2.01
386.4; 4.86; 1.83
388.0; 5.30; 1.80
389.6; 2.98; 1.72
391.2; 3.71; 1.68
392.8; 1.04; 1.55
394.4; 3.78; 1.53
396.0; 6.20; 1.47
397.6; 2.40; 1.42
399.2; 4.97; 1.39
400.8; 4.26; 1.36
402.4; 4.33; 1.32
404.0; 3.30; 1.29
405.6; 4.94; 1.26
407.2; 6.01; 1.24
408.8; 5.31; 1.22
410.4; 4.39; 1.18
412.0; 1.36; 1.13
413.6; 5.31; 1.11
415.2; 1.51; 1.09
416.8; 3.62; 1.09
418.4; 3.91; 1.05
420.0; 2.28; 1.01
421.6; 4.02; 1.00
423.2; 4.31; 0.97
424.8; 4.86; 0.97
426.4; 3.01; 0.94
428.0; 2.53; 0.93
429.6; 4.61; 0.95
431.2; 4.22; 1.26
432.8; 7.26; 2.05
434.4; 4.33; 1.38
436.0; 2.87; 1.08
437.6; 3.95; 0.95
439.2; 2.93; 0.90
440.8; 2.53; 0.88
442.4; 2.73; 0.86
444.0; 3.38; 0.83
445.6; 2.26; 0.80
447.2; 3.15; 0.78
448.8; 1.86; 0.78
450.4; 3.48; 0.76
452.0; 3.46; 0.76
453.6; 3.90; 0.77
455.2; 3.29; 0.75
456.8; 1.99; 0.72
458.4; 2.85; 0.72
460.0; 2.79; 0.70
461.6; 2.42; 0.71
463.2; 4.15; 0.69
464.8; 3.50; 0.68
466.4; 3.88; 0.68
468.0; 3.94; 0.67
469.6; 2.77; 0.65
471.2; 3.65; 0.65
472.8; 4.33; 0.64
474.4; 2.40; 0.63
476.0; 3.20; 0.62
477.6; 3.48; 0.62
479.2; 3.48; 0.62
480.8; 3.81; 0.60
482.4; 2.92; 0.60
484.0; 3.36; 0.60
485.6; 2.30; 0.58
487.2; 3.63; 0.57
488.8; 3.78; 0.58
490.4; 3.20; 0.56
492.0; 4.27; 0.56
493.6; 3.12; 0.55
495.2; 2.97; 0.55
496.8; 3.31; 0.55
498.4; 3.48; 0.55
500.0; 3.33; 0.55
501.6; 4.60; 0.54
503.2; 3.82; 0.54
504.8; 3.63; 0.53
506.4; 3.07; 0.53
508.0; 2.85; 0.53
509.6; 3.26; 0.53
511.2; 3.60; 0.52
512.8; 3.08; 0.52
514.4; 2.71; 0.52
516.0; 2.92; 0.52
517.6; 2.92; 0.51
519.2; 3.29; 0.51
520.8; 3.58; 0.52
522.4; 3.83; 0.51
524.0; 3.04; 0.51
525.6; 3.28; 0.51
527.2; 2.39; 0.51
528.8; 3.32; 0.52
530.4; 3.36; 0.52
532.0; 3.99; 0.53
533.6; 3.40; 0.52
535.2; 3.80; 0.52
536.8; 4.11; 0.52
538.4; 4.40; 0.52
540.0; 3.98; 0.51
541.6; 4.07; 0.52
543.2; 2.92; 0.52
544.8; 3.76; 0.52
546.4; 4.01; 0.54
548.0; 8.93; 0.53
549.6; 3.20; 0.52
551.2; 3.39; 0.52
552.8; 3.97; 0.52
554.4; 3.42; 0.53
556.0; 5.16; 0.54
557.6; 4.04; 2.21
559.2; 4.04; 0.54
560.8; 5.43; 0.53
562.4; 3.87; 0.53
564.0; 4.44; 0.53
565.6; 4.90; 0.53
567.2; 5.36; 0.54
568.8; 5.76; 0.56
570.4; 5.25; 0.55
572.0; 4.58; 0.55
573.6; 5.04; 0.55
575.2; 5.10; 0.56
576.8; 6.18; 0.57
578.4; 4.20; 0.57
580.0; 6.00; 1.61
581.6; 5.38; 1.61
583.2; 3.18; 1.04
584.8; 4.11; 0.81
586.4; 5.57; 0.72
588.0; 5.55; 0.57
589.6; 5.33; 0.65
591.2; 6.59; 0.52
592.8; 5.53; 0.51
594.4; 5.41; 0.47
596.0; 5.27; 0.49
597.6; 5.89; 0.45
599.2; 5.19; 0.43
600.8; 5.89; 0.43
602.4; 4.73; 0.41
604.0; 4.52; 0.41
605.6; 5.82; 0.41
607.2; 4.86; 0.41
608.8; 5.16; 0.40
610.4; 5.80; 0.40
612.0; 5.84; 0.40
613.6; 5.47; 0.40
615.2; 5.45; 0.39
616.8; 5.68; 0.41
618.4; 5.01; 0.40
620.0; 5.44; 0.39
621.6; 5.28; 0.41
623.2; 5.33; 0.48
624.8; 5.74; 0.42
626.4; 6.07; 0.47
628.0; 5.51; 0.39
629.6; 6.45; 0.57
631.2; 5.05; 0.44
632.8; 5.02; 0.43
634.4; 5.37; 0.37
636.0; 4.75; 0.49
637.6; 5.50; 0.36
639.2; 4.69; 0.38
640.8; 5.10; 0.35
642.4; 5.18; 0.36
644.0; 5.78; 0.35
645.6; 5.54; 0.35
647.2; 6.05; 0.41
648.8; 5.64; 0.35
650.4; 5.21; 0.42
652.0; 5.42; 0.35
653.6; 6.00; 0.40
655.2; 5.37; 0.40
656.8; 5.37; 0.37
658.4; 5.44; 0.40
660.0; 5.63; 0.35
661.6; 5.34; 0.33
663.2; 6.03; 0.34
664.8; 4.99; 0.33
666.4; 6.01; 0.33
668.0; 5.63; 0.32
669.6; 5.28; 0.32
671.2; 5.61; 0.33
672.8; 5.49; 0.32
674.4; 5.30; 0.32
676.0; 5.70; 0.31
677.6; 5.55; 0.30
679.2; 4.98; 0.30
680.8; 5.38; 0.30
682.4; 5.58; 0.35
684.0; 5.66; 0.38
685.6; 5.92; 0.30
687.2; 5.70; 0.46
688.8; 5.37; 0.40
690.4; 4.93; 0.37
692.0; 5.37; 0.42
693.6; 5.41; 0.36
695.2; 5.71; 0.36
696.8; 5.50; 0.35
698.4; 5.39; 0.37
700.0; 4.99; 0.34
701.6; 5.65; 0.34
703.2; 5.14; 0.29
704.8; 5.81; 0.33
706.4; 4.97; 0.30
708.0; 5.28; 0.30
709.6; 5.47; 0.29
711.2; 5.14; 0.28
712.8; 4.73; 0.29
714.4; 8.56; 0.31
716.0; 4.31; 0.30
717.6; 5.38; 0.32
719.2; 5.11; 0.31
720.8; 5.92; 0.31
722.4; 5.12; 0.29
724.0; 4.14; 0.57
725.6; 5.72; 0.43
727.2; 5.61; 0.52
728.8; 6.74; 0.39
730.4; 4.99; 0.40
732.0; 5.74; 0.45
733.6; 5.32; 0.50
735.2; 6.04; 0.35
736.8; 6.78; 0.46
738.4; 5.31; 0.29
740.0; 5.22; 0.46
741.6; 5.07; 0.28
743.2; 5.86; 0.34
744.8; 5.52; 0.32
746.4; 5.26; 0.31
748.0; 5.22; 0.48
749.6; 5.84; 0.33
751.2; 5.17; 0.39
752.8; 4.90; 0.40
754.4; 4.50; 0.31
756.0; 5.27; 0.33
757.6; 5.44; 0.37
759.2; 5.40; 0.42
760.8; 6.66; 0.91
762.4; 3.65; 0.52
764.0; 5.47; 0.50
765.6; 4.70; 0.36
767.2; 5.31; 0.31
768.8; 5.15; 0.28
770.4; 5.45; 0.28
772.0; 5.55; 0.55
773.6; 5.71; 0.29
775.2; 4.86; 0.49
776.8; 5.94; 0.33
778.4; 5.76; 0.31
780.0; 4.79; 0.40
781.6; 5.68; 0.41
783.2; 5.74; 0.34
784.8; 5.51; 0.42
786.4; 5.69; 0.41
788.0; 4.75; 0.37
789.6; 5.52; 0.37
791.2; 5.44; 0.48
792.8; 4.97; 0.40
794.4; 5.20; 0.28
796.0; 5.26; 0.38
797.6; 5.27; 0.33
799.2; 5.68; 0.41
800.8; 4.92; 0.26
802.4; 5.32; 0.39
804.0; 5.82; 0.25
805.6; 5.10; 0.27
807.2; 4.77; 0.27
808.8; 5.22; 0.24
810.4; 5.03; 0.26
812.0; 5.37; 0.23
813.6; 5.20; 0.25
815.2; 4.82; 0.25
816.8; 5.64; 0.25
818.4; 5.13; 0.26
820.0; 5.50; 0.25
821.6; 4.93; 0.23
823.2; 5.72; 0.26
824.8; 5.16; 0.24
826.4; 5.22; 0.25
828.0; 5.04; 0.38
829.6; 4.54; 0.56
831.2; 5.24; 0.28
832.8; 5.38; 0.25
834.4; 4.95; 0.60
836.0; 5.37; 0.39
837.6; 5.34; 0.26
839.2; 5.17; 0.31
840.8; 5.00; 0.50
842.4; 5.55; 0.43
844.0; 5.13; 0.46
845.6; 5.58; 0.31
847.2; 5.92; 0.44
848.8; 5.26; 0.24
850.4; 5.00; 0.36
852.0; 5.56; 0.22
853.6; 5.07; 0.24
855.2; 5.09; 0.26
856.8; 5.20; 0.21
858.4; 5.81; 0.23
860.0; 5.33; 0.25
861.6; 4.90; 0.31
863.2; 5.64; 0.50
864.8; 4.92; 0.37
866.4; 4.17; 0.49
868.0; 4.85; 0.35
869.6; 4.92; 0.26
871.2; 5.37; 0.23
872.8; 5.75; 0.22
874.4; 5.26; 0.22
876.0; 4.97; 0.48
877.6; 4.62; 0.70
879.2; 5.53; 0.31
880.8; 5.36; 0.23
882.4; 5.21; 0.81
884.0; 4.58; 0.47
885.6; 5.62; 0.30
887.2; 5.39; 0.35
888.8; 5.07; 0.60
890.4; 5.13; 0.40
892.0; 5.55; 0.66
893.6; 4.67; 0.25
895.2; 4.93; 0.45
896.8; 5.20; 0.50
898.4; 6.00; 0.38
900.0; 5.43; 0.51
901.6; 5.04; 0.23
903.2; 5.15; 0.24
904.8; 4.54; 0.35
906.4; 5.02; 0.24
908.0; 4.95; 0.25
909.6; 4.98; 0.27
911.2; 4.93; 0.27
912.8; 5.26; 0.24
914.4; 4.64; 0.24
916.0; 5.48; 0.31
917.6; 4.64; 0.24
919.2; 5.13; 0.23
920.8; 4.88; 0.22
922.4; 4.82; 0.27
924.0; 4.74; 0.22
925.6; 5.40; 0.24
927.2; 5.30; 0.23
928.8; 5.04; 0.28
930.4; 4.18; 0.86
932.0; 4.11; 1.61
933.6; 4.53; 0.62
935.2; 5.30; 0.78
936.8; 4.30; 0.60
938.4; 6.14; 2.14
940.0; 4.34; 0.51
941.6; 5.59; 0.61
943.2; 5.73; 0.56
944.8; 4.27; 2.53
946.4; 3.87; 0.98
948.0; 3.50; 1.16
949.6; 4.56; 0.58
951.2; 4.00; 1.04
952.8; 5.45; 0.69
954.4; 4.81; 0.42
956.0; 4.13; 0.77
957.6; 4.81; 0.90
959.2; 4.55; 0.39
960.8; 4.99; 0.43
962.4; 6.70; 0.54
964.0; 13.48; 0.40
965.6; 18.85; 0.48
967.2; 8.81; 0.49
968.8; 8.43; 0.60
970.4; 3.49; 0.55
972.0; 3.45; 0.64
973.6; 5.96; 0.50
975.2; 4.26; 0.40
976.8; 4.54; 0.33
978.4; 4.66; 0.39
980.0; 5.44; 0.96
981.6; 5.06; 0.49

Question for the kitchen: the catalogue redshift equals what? 0.47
